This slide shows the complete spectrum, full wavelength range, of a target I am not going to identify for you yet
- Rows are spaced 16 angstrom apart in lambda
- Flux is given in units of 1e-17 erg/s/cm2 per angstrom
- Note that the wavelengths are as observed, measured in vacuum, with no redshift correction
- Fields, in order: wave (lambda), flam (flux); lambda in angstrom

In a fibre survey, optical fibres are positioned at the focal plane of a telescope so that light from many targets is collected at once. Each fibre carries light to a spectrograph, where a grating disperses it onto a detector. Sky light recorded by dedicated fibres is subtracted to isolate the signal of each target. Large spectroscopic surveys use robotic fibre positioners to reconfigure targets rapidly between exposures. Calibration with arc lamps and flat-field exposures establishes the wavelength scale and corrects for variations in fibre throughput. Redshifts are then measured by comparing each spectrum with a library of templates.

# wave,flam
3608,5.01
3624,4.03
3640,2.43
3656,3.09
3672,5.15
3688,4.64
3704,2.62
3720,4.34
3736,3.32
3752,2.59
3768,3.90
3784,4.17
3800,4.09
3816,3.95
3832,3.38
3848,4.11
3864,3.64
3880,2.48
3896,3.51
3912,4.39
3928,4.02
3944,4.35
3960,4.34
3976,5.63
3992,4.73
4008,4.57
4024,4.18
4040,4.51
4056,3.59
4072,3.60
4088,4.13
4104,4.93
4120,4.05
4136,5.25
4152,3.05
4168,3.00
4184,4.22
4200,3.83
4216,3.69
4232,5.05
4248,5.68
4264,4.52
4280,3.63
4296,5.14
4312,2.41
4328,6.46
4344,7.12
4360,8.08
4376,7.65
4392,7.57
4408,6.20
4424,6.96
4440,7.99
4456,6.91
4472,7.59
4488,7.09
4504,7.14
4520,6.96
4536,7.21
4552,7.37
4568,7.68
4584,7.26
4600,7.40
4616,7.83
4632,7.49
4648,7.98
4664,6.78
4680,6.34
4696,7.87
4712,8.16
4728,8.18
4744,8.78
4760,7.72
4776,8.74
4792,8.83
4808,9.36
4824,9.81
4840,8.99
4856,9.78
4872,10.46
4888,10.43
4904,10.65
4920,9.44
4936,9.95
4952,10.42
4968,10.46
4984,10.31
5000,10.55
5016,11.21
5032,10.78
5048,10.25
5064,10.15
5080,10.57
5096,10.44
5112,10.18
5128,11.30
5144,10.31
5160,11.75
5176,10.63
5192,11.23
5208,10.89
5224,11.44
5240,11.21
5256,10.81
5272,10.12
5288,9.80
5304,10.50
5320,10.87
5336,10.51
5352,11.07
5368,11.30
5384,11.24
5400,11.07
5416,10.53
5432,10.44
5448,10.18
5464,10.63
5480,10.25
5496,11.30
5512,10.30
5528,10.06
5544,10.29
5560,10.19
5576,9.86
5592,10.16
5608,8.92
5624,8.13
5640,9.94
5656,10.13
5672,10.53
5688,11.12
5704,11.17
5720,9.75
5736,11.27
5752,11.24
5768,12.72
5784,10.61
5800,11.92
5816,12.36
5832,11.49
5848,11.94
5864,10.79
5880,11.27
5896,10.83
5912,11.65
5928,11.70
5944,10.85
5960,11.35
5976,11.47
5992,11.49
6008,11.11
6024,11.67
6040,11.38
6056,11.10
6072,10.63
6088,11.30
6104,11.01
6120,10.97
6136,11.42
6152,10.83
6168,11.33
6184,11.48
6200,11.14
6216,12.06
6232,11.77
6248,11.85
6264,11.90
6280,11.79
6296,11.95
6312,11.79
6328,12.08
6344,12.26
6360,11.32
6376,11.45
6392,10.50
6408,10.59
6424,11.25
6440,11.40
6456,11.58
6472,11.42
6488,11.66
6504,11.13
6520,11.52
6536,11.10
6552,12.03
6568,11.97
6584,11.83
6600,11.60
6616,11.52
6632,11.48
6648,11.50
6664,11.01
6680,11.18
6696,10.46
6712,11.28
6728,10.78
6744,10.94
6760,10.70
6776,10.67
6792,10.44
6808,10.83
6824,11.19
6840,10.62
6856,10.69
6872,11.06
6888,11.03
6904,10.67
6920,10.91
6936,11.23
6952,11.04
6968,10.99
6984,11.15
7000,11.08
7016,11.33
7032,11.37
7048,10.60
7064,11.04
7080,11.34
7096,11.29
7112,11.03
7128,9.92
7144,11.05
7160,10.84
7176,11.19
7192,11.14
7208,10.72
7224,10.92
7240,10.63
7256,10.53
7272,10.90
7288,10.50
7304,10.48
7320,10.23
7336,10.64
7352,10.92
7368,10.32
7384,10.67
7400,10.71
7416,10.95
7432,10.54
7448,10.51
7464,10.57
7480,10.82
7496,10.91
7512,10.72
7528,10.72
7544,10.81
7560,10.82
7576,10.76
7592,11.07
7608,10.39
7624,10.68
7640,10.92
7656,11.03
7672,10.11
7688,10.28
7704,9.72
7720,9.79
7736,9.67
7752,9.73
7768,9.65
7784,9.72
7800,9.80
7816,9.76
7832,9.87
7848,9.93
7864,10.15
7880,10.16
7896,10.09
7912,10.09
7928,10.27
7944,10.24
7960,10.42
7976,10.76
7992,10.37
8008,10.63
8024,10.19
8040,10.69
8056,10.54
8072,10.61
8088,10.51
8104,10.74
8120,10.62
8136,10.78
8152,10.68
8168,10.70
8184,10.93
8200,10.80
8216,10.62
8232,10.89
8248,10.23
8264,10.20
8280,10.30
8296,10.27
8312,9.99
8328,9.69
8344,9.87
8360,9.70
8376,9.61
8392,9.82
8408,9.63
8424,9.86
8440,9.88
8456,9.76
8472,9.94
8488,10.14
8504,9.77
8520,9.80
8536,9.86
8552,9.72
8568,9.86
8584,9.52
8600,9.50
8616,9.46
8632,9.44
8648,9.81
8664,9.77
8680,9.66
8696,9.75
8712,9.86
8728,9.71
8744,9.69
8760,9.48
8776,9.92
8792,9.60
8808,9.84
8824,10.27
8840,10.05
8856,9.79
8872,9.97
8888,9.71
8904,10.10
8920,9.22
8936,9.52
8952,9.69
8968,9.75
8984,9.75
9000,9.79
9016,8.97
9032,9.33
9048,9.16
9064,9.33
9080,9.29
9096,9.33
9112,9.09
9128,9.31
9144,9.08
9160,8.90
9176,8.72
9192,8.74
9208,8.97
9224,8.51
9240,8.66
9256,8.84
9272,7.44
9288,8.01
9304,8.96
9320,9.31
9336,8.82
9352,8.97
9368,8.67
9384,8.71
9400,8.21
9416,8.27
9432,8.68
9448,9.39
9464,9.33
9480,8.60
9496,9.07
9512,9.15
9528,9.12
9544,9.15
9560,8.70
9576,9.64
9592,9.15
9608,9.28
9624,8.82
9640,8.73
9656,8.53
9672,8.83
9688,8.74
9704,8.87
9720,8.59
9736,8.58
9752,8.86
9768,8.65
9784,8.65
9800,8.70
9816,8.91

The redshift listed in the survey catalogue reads 0.086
